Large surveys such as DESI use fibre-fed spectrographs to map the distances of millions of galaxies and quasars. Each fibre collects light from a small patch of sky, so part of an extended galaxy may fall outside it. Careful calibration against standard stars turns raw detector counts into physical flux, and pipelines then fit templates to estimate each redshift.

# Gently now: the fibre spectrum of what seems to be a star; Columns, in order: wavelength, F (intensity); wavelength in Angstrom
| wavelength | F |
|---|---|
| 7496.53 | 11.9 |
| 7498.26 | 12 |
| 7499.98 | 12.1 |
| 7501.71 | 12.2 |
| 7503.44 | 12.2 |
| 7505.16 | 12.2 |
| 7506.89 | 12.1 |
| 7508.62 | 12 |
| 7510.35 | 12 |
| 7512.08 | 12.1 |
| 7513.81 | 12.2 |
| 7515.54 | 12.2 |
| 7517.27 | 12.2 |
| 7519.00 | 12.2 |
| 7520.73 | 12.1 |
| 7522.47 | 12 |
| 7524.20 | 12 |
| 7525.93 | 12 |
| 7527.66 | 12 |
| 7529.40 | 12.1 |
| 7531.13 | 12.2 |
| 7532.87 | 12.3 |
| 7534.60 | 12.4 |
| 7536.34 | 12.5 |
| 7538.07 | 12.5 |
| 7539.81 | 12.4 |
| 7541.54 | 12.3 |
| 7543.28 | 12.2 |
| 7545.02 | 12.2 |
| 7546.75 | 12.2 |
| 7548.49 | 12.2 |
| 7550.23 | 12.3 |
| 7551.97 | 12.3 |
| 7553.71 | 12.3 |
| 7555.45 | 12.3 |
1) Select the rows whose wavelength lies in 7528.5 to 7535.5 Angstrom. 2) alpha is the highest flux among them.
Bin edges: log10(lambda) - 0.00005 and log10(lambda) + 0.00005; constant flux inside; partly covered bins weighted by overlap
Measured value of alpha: 12.4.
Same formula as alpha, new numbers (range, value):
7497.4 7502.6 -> 12.2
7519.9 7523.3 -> 12.1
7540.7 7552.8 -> 12.3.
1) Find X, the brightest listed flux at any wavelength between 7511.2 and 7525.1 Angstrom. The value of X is 12.2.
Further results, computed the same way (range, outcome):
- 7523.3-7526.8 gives 12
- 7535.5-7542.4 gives 12.5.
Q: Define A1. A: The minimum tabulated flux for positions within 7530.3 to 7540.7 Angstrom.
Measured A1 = 12.2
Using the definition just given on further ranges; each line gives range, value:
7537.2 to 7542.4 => 12.3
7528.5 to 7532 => 12.1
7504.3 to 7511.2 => 12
